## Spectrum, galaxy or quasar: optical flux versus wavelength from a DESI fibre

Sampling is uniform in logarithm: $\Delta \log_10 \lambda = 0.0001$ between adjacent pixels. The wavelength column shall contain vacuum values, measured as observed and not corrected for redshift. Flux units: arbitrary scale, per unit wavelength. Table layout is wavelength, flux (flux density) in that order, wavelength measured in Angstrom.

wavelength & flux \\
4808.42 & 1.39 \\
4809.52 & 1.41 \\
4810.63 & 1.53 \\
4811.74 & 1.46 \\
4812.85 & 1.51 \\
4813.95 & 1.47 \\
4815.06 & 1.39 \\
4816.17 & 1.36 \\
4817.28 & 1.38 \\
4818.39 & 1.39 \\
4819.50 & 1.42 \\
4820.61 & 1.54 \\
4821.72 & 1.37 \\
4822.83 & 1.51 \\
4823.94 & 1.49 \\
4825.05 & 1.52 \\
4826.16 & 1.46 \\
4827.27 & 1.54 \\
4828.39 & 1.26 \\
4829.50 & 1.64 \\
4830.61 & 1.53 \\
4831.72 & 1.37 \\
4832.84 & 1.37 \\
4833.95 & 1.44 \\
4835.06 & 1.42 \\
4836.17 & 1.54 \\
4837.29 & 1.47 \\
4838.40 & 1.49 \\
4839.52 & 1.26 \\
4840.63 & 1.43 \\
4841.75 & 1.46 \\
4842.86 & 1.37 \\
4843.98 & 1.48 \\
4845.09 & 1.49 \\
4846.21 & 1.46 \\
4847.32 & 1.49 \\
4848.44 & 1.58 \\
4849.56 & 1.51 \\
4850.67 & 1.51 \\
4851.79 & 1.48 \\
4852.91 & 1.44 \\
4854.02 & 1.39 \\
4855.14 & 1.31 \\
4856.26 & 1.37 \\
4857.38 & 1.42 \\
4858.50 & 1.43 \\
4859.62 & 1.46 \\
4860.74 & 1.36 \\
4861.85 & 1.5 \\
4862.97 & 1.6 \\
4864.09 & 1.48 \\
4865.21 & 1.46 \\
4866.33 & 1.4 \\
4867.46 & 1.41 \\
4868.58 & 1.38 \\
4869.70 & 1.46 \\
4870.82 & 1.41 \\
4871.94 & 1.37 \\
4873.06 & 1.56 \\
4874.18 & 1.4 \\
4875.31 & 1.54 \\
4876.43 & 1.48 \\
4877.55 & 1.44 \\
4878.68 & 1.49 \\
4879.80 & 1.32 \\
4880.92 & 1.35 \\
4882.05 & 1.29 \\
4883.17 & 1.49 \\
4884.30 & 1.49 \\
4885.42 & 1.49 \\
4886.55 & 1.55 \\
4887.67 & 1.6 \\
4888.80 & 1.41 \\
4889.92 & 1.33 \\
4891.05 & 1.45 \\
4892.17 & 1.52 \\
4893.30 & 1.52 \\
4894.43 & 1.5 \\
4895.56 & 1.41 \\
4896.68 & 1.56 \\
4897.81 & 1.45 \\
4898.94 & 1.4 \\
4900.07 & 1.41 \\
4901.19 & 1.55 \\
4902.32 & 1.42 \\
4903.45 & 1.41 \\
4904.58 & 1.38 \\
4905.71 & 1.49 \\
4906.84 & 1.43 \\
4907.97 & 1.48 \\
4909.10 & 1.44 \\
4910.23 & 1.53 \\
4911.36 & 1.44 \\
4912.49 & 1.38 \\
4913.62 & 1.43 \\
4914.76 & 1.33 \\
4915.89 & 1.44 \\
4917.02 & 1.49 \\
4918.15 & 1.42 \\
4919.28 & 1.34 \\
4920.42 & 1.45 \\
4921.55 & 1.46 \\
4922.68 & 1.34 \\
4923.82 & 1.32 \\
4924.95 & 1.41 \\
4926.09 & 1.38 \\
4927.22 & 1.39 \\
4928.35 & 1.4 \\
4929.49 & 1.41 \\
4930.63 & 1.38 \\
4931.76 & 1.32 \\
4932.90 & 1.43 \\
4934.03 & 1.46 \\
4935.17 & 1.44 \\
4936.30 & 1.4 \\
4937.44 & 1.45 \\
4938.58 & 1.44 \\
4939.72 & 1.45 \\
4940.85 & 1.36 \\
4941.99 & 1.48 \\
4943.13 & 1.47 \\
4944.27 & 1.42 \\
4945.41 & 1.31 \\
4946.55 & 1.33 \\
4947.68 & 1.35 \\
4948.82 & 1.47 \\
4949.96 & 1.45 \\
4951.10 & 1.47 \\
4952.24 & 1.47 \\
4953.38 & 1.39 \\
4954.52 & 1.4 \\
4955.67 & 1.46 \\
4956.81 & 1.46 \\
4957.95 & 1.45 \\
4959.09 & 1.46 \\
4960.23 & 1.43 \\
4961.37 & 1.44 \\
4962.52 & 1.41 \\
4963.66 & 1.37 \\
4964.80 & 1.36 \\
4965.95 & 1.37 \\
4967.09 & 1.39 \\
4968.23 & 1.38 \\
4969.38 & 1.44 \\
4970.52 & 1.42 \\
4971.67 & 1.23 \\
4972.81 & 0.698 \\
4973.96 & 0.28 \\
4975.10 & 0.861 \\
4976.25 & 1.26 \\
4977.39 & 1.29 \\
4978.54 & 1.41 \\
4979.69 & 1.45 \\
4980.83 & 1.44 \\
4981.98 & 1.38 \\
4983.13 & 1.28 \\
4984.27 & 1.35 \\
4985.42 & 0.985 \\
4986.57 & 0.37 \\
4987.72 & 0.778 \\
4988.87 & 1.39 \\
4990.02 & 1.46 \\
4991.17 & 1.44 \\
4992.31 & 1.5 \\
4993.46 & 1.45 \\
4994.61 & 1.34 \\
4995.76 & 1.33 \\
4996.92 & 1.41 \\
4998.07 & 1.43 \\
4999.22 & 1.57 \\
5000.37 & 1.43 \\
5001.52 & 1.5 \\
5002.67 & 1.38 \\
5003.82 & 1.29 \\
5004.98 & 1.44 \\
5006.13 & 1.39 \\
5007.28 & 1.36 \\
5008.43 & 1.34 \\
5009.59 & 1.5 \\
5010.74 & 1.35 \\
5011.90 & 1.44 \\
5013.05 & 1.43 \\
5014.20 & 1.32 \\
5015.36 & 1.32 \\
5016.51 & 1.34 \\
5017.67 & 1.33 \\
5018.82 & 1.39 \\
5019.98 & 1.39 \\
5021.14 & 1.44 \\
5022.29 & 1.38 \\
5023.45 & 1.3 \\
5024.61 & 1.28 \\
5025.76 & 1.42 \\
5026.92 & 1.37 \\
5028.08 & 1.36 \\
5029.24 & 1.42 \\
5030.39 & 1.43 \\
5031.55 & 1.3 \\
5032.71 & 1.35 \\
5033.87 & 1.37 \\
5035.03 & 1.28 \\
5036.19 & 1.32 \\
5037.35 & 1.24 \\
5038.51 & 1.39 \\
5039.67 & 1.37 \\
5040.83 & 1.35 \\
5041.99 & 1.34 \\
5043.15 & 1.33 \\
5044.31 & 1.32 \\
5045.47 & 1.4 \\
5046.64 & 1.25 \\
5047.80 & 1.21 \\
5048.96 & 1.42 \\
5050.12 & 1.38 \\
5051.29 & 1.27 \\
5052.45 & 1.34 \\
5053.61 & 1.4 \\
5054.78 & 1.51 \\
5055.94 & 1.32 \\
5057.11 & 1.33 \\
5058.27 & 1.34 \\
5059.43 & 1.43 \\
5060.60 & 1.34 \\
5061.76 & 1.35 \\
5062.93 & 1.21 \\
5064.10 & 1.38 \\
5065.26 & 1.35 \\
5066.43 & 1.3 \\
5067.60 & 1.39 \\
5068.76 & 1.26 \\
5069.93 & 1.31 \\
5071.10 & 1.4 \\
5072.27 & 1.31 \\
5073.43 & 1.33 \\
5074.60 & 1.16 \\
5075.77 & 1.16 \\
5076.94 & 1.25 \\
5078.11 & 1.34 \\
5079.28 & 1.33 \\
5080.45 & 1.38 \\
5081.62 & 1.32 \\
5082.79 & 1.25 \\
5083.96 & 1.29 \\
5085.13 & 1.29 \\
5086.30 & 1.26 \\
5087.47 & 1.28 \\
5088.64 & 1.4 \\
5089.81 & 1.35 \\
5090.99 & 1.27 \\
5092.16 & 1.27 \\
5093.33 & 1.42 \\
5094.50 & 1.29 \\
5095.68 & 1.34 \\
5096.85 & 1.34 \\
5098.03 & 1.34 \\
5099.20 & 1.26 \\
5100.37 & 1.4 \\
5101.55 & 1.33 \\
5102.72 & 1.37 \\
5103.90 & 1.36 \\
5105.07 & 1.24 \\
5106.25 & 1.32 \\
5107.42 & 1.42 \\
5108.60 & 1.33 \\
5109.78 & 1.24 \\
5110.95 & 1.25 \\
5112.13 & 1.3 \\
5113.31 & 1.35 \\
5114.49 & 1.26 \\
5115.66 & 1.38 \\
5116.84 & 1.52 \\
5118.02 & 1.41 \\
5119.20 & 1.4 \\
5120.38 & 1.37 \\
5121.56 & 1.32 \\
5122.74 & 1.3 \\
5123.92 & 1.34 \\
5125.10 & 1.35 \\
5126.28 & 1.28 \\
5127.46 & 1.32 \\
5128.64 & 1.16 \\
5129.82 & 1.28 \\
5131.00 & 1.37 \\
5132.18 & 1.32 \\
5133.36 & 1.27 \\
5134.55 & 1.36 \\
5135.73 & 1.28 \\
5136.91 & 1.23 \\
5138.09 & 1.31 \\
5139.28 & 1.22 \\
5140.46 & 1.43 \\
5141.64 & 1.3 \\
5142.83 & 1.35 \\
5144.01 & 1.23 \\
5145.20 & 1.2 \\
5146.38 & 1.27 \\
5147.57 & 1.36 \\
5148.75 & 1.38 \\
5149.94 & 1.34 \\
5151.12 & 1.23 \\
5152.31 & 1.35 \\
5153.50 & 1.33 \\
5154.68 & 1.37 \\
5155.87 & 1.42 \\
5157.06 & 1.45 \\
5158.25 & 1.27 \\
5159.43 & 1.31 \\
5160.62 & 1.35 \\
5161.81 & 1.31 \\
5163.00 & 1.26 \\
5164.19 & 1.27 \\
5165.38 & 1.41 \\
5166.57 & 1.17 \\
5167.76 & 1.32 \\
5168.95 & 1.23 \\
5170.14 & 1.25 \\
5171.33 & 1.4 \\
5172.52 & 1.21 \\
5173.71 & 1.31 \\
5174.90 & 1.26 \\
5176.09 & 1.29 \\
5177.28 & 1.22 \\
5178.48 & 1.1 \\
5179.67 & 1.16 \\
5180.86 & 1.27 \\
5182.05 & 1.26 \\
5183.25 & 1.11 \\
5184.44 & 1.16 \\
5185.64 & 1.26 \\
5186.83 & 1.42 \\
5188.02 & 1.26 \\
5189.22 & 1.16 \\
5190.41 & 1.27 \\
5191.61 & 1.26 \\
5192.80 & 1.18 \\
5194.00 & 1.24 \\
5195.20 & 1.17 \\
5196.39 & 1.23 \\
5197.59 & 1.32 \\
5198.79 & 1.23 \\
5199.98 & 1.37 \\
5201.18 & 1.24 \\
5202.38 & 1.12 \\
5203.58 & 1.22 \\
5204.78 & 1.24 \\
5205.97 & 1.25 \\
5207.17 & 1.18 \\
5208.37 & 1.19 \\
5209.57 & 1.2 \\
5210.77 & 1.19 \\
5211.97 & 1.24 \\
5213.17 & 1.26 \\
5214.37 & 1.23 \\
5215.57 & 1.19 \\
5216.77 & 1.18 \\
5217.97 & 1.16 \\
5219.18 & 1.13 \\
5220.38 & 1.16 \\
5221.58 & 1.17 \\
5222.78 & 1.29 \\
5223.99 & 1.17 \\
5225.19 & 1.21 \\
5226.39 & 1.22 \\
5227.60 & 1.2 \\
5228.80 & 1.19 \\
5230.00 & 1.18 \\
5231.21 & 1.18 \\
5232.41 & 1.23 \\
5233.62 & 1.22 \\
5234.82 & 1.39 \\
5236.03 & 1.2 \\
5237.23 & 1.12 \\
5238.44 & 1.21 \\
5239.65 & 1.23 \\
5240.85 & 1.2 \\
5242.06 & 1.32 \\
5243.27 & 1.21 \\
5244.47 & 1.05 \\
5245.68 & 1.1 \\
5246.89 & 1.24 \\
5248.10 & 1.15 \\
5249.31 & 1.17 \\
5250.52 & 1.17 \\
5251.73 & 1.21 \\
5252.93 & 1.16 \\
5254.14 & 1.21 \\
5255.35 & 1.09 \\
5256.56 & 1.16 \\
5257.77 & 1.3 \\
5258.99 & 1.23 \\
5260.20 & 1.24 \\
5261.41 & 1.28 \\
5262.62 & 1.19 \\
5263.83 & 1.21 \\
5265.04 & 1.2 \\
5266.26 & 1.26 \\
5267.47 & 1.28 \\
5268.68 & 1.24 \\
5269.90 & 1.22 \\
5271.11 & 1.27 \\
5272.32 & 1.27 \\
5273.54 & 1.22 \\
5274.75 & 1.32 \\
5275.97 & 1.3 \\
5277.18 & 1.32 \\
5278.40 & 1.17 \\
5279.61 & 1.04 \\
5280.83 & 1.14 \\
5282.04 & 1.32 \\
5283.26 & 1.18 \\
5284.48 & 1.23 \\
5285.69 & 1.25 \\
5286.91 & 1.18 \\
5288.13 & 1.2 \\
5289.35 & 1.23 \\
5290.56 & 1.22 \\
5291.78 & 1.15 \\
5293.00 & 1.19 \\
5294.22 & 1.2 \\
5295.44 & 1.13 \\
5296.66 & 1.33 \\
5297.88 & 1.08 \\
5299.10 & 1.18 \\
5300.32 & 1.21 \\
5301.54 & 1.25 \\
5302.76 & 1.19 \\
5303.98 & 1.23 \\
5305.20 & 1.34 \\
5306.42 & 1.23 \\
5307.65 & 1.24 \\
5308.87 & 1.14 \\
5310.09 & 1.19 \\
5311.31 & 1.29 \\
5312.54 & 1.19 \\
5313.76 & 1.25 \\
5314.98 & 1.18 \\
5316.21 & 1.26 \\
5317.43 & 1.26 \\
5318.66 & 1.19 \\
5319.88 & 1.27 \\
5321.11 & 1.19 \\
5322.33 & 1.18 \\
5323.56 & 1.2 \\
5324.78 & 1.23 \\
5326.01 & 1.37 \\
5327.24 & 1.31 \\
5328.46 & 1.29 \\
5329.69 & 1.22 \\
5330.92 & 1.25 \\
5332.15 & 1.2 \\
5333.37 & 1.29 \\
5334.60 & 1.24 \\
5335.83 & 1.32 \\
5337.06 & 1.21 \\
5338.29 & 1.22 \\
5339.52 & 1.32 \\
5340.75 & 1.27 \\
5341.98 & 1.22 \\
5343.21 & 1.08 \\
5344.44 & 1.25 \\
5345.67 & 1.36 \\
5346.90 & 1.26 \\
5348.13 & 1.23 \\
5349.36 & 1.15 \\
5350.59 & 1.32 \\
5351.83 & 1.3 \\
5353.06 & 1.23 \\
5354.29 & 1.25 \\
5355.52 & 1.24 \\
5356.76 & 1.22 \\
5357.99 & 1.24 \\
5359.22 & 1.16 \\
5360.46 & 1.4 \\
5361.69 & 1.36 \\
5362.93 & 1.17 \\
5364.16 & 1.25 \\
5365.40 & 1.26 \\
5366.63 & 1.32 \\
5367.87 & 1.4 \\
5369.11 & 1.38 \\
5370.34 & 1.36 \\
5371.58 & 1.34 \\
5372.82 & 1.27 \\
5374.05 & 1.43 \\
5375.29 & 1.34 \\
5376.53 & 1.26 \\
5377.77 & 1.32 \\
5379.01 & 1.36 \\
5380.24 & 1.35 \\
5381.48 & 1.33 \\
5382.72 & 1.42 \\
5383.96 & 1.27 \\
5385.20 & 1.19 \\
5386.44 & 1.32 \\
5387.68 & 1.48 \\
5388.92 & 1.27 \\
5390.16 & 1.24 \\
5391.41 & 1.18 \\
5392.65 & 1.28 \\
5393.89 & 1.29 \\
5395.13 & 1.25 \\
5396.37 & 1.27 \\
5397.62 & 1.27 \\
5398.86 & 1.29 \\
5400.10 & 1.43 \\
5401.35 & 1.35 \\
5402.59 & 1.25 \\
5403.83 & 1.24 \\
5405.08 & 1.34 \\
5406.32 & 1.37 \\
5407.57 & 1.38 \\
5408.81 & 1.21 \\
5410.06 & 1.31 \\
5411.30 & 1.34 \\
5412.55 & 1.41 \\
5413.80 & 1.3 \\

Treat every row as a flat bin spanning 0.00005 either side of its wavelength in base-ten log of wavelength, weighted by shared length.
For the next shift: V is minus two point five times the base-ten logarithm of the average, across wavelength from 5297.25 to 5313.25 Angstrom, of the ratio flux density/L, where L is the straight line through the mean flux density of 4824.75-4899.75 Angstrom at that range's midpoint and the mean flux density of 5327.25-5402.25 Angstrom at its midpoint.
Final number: 0.08 mag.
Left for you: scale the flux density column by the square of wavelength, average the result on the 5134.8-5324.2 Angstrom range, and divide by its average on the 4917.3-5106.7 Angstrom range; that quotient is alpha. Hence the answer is 1.0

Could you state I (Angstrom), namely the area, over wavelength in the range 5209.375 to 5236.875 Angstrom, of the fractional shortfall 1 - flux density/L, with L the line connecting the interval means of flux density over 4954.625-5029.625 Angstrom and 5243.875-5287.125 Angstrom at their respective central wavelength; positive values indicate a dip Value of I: 0.5 Angstrom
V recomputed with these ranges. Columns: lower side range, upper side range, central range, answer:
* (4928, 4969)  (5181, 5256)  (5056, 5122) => -0.01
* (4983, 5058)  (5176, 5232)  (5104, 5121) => -0.05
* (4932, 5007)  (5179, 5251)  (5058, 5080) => -0.02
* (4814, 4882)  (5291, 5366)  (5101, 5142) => 0.00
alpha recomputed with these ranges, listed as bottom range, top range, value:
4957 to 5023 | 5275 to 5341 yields 1.05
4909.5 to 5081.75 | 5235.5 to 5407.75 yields 1.05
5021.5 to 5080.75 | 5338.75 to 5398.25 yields 1.09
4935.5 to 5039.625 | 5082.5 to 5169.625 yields 1.04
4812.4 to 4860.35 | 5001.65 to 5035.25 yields 1.02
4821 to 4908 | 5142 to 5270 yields 0.98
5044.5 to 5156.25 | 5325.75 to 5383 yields 1.07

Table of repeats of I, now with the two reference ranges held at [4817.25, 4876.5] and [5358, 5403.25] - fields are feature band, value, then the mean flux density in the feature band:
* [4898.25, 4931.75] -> 0.35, 1.42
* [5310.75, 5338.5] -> 1.65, 1.24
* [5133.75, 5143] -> 0.44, 1.31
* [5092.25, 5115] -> 0.96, 1.32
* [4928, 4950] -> 0.24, 1.41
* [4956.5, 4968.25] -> 0.07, 1.41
